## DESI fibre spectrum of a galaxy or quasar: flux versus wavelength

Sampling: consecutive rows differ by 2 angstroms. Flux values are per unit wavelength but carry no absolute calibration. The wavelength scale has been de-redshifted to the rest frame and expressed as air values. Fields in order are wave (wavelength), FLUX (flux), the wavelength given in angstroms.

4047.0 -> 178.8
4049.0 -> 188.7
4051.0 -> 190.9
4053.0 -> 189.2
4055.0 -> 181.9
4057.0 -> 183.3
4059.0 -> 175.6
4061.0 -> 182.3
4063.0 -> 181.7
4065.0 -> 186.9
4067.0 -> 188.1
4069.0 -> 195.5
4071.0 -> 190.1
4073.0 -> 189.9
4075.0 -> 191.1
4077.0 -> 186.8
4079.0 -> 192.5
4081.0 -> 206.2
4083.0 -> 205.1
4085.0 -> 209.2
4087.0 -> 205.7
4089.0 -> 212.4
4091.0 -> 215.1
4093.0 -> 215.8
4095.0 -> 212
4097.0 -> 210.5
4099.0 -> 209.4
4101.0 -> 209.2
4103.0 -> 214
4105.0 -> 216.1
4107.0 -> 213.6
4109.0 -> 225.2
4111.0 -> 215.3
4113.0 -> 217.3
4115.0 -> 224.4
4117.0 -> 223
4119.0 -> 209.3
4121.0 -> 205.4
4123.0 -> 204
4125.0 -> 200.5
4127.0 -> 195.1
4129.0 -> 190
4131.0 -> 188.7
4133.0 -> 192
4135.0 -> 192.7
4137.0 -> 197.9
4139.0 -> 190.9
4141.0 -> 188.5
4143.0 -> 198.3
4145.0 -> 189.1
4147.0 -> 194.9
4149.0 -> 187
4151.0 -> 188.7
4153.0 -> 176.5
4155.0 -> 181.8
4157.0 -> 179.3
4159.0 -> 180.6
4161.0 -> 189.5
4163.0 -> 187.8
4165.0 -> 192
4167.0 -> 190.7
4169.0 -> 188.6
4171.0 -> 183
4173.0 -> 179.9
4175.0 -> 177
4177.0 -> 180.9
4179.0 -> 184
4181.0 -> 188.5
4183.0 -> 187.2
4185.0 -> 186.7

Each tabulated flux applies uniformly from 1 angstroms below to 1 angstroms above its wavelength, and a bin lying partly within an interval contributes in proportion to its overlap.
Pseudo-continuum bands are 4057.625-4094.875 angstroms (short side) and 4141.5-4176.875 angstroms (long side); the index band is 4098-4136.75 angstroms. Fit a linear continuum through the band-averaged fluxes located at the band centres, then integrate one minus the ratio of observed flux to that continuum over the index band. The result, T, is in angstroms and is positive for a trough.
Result -3.3 angstroms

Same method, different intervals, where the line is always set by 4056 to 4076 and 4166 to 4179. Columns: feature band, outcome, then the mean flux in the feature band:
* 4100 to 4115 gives -2.5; 216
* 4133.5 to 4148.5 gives -0.7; 193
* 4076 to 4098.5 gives -2.5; 207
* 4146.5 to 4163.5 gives -0.1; 185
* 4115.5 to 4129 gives -1.5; 206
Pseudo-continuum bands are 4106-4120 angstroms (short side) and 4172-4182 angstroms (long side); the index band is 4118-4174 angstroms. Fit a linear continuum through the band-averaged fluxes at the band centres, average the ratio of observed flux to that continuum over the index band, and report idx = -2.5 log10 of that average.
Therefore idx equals 0.05 mag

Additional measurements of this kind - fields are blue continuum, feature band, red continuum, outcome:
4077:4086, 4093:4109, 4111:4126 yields -0.03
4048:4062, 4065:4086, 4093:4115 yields 0.01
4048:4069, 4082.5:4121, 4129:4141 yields -0.13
